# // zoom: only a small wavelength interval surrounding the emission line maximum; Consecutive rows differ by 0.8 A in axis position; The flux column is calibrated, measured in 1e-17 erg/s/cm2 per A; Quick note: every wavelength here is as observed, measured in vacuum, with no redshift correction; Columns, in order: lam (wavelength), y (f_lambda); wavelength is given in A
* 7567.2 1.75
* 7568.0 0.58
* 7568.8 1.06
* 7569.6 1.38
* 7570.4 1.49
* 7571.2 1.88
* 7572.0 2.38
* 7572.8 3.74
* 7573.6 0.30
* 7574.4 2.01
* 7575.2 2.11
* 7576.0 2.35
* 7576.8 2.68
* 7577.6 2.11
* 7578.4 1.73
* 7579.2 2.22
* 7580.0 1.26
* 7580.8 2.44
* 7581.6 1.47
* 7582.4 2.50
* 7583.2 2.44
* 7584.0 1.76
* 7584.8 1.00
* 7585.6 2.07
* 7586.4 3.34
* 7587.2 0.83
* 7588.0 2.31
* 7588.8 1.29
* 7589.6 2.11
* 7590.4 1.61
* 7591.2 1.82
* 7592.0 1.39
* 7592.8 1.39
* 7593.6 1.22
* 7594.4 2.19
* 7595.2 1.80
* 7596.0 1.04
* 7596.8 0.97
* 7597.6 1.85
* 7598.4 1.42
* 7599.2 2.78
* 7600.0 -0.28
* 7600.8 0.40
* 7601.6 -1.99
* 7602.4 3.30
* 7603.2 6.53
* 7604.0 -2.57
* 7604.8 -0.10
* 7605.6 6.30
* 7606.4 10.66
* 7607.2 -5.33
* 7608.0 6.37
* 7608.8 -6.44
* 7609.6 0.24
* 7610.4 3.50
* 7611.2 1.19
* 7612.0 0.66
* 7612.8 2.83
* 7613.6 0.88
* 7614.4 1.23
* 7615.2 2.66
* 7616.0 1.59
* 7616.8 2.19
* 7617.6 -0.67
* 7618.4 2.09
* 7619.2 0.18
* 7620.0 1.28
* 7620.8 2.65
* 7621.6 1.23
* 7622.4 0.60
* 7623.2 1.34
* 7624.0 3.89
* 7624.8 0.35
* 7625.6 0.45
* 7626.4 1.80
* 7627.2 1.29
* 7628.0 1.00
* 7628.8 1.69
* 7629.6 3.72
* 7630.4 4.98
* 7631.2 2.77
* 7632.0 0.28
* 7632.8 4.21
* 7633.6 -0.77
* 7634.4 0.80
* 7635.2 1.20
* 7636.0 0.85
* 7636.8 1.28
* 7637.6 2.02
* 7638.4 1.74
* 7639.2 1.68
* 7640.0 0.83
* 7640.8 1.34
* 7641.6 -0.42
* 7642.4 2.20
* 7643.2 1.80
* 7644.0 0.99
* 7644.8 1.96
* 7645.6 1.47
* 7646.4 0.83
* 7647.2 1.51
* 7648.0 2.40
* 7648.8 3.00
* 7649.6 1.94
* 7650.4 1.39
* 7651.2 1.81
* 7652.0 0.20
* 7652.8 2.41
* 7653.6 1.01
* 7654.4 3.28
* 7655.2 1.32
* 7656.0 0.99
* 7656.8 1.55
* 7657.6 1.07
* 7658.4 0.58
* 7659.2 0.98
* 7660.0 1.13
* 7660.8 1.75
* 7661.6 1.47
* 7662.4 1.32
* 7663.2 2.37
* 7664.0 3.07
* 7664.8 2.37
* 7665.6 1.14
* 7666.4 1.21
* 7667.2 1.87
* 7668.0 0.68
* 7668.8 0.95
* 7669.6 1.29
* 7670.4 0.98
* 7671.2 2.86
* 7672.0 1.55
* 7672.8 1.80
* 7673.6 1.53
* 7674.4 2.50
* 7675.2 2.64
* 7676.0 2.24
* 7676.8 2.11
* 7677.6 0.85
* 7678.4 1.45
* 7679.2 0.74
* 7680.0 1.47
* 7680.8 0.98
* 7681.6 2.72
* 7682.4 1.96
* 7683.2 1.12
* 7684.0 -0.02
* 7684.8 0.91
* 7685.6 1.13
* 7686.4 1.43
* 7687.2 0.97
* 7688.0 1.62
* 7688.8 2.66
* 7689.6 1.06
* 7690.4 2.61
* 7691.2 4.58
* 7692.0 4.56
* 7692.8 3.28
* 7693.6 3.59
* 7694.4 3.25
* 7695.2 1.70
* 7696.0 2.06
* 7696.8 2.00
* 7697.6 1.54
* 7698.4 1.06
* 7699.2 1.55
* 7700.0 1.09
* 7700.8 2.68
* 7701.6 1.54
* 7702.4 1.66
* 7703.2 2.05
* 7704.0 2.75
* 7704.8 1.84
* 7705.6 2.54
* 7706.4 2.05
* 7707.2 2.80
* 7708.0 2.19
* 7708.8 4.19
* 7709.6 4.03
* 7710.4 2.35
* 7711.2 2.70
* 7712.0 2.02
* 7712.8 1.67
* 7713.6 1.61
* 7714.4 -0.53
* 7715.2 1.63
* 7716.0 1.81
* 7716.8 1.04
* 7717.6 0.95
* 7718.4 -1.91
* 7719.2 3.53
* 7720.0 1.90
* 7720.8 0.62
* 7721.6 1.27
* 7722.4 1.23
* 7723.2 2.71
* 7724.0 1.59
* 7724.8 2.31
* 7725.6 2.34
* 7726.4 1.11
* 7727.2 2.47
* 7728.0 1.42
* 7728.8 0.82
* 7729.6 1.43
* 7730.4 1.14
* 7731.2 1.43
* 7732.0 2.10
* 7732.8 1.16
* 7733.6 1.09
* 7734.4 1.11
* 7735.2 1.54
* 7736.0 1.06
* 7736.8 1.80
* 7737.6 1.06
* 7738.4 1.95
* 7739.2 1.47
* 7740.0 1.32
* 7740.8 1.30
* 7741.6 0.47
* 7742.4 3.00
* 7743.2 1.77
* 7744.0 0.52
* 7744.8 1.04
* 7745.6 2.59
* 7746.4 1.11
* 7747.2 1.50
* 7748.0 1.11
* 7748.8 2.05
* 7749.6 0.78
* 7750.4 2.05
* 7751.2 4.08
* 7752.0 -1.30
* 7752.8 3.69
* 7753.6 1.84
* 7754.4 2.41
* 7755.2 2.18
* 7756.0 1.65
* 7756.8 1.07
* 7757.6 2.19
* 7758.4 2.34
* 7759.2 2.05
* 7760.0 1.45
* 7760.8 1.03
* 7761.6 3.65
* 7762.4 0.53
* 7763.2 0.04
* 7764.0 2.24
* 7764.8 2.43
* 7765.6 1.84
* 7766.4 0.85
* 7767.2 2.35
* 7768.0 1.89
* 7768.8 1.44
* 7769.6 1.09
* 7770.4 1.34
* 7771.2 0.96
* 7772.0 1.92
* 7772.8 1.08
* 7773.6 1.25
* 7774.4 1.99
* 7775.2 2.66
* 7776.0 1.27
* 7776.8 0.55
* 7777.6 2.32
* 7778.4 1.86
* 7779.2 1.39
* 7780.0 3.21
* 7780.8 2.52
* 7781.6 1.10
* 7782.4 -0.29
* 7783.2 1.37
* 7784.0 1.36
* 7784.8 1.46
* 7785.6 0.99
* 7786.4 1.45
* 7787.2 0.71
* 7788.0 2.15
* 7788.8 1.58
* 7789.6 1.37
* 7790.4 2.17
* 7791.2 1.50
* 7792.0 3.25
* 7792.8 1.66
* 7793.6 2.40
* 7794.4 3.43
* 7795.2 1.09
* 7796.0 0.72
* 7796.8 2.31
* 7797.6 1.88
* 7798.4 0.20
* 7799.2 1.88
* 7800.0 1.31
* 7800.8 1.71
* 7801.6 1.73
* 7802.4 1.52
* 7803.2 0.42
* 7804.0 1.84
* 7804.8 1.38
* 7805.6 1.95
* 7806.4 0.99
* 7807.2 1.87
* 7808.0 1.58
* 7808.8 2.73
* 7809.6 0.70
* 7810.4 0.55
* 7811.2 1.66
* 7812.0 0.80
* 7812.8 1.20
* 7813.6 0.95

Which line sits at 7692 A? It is [S II] 6716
